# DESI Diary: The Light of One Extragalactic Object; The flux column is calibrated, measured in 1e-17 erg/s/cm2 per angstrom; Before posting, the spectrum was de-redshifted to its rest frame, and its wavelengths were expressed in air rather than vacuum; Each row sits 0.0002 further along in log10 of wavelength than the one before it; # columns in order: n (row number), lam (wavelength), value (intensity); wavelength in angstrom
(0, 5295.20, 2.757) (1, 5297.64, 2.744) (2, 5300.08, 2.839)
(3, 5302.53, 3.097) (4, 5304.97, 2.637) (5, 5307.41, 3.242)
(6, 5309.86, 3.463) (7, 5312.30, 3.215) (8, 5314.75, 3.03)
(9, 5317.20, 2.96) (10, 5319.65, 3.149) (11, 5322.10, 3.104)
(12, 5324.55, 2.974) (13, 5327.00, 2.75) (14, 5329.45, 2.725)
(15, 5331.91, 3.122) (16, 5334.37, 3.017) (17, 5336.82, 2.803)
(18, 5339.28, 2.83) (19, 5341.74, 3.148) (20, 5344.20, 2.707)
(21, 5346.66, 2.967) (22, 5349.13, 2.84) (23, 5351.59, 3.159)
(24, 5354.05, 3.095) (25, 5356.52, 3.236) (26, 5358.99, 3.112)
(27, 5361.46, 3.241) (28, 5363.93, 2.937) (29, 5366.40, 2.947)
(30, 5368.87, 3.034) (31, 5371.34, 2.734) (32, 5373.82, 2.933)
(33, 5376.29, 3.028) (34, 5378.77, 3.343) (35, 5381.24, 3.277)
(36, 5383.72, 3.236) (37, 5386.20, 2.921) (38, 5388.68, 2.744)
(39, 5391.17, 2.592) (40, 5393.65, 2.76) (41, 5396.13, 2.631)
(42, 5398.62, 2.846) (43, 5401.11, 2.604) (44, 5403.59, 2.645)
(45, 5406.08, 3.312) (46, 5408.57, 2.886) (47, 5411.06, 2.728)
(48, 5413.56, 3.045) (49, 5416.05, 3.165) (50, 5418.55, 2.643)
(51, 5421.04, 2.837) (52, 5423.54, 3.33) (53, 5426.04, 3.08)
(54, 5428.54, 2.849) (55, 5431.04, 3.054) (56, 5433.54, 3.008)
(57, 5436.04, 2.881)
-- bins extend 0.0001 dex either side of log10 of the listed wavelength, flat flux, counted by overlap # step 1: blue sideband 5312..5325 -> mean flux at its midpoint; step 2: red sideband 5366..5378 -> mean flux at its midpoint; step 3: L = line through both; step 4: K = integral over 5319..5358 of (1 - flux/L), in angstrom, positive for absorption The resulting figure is 0.6 angstrom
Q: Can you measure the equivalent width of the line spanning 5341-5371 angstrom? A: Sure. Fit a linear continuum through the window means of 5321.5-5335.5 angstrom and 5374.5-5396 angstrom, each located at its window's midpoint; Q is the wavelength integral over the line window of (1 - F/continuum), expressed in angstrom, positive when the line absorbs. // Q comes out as -0.7 angstrom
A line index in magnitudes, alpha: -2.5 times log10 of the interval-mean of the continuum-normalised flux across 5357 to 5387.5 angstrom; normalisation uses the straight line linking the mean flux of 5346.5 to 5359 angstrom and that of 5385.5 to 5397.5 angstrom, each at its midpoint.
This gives -0.06 mag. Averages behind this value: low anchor 3.07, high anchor 2.72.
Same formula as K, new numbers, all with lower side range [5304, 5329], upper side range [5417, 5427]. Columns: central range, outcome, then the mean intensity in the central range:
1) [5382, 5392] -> 0.3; 2.9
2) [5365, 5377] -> 0.3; 2.93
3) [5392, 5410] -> 1.1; 2.81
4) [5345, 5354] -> 0.1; 2.99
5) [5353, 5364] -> -0.5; 3.14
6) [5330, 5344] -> 0.4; 2.95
